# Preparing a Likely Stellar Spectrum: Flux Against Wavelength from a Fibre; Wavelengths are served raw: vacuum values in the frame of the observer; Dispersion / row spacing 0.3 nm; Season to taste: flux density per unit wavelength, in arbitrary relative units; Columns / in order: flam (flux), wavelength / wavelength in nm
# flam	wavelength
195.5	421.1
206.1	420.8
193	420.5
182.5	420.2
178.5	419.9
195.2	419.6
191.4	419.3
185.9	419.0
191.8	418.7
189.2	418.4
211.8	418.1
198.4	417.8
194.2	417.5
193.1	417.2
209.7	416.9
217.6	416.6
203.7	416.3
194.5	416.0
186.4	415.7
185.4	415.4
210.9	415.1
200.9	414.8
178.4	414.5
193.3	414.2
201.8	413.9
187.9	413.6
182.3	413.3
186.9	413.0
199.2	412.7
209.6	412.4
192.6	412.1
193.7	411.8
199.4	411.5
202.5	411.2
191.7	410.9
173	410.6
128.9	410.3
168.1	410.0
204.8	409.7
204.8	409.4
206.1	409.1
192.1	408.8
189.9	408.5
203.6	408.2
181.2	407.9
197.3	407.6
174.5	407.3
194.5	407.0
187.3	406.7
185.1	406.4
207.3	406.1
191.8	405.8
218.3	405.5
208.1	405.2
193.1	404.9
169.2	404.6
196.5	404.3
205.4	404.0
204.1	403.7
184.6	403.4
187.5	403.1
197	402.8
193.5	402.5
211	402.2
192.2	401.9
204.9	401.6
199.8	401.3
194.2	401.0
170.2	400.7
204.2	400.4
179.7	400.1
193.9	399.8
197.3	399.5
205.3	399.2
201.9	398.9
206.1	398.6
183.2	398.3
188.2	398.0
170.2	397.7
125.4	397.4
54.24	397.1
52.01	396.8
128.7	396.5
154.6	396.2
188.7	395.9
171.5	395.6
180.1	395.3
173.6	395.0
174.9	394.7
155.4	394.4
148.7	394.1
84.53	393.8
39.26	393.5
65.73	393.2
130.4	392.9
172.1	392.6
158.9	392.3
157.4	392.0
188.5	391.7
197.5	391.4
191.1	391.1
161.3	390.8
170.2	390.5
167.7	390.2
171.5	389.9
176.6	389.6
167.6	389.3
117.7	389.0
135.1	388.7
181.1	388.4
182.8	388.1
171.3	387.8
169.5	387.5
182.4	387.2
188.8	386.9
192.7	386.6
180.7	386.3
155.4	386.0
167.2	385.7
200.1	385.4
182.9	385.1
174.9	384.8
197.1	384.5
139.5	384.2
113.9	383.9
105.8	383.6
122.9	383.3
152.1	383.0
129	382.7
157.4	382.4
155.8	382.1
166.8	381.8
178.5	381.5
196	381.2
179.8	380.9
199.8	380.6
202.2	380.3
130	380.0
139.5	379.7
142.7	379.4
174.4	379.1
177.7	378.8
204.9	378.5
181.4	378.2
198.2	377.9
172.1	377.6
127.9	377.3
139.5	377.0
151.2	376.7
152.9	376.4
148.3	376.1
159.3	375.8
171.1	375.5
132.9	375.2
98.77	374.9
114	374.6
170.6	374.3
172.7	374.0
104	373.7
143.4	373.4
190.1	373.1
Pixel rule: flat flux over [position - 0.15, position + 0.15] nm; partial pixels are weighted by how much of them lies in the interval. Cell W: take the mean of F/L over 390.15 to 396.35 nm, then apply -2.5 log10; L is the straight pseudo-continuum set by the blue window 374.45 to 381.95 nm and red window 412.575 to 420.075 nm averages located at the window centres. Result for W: 0.14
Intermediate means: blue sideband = 162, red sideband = 195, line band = 154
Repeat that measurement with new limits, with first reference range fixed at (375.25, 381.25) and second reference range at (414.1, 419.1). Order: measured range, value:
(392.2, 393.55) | 0.45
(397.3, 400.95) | -0.02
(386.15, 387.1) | -0.08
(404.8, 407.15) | -0.06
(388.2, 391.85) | 0.04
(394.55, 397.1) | 0.22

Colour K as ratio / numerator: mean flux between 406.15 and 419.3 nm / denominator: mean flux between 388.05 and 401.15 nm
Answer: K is 1.2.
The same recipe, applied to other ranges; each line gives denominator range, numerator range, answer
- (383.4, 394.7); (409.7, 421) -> 1.22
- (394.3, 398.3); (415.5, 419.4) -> 1.33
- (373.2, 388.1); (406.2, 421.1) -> 1.20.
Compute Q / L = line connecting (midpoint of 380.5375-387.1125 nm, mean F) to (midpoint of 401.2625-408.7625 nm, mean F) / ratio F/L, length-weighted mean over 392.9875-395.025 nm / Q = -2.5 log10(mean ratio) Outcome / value 0.46 mag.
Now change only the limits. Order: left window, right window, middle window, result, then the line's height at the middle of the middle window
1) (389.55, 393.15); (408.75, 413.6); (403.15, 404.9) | -0.060 mag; 182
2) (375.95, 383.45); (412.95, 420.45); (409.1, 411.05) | 0.047 mag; 189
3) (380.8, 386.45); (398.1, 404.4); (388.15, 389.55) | 0.110 mag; 171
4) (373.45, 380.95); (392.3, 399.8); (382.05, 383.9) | 0.155 mag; 155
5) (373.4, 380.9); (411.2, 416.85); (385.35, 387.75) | -0.071 mag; 167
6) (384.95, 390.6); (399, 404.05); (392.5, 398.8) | 0.301 mag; 185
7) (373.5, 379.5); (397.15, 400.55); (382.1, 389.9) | 0.033 mag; 167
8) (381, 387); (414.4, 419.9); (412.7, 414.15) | 0.009 mag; 192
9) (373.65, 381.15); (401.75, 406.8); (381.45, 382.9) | 0.066 mag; 166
